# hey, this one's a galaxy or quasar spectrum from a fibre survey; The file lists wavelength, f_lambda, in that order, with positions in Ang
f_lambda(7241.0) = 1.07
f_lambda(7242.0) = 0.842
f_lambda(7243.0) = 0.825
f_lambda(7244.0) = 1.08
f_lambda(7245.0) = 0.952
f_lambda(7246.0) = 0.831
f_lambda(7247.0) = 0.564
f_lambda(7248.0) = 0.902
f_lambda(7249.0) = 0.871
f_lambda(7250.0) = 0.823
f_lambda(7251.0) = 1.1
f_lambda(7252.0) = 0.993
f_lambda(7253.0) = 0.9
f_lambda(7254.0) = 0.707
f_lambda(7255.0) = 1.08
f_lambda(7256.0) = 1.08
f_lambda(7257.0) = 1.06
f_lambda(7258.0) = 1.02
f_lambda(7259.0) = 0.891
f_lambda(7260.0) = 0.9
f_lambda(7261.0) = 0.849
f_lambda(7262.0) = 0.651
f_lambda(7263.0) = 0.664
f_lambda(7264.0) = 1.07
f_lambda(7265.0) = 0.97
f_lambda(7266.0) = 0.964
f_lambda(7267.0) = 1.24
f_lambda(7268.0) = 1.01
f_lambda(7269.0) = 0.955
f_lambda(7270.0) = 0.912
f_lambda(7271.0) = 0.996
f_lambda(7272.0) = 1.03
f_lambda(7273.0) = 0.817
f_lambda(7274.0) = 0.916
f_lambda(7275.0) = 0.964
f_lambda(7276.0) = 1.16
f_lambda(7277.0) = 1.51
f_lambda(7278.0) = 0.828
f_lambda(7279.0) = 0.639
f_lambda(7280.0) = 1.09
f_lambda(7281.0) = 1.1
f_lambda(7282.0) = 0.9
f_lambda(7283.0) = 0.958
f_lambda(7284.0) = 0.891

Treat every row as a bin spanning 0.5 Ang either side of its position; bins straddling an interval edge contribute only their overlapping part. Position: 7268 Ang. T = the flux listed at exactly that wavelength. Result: 1.01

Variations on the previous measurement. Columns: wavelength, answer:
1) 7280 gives 1.09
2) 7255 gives 1.08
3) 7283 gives 0.958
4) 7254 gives 0.707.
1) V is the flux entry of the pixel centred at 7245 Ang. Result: 0.952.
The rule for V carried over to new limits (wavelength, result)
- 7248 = 0.902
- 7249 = 0.871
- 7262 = 0.651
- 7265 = 0.97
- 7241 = 1.07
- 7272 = 1.03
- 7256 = 1.08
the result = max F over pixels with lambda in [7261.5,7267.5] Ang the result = 1.24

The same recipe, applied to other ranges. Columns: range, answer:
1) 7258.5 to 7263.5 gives 0.9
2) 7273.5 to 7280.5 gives 1.51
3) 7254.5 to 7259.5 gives 1.08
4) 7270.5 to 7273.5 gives 1.03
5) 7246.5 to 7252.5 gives 1.1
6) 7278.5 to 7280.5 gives 1.09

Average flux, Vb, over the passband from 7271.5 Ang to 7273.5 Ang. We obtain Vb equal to 0.923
